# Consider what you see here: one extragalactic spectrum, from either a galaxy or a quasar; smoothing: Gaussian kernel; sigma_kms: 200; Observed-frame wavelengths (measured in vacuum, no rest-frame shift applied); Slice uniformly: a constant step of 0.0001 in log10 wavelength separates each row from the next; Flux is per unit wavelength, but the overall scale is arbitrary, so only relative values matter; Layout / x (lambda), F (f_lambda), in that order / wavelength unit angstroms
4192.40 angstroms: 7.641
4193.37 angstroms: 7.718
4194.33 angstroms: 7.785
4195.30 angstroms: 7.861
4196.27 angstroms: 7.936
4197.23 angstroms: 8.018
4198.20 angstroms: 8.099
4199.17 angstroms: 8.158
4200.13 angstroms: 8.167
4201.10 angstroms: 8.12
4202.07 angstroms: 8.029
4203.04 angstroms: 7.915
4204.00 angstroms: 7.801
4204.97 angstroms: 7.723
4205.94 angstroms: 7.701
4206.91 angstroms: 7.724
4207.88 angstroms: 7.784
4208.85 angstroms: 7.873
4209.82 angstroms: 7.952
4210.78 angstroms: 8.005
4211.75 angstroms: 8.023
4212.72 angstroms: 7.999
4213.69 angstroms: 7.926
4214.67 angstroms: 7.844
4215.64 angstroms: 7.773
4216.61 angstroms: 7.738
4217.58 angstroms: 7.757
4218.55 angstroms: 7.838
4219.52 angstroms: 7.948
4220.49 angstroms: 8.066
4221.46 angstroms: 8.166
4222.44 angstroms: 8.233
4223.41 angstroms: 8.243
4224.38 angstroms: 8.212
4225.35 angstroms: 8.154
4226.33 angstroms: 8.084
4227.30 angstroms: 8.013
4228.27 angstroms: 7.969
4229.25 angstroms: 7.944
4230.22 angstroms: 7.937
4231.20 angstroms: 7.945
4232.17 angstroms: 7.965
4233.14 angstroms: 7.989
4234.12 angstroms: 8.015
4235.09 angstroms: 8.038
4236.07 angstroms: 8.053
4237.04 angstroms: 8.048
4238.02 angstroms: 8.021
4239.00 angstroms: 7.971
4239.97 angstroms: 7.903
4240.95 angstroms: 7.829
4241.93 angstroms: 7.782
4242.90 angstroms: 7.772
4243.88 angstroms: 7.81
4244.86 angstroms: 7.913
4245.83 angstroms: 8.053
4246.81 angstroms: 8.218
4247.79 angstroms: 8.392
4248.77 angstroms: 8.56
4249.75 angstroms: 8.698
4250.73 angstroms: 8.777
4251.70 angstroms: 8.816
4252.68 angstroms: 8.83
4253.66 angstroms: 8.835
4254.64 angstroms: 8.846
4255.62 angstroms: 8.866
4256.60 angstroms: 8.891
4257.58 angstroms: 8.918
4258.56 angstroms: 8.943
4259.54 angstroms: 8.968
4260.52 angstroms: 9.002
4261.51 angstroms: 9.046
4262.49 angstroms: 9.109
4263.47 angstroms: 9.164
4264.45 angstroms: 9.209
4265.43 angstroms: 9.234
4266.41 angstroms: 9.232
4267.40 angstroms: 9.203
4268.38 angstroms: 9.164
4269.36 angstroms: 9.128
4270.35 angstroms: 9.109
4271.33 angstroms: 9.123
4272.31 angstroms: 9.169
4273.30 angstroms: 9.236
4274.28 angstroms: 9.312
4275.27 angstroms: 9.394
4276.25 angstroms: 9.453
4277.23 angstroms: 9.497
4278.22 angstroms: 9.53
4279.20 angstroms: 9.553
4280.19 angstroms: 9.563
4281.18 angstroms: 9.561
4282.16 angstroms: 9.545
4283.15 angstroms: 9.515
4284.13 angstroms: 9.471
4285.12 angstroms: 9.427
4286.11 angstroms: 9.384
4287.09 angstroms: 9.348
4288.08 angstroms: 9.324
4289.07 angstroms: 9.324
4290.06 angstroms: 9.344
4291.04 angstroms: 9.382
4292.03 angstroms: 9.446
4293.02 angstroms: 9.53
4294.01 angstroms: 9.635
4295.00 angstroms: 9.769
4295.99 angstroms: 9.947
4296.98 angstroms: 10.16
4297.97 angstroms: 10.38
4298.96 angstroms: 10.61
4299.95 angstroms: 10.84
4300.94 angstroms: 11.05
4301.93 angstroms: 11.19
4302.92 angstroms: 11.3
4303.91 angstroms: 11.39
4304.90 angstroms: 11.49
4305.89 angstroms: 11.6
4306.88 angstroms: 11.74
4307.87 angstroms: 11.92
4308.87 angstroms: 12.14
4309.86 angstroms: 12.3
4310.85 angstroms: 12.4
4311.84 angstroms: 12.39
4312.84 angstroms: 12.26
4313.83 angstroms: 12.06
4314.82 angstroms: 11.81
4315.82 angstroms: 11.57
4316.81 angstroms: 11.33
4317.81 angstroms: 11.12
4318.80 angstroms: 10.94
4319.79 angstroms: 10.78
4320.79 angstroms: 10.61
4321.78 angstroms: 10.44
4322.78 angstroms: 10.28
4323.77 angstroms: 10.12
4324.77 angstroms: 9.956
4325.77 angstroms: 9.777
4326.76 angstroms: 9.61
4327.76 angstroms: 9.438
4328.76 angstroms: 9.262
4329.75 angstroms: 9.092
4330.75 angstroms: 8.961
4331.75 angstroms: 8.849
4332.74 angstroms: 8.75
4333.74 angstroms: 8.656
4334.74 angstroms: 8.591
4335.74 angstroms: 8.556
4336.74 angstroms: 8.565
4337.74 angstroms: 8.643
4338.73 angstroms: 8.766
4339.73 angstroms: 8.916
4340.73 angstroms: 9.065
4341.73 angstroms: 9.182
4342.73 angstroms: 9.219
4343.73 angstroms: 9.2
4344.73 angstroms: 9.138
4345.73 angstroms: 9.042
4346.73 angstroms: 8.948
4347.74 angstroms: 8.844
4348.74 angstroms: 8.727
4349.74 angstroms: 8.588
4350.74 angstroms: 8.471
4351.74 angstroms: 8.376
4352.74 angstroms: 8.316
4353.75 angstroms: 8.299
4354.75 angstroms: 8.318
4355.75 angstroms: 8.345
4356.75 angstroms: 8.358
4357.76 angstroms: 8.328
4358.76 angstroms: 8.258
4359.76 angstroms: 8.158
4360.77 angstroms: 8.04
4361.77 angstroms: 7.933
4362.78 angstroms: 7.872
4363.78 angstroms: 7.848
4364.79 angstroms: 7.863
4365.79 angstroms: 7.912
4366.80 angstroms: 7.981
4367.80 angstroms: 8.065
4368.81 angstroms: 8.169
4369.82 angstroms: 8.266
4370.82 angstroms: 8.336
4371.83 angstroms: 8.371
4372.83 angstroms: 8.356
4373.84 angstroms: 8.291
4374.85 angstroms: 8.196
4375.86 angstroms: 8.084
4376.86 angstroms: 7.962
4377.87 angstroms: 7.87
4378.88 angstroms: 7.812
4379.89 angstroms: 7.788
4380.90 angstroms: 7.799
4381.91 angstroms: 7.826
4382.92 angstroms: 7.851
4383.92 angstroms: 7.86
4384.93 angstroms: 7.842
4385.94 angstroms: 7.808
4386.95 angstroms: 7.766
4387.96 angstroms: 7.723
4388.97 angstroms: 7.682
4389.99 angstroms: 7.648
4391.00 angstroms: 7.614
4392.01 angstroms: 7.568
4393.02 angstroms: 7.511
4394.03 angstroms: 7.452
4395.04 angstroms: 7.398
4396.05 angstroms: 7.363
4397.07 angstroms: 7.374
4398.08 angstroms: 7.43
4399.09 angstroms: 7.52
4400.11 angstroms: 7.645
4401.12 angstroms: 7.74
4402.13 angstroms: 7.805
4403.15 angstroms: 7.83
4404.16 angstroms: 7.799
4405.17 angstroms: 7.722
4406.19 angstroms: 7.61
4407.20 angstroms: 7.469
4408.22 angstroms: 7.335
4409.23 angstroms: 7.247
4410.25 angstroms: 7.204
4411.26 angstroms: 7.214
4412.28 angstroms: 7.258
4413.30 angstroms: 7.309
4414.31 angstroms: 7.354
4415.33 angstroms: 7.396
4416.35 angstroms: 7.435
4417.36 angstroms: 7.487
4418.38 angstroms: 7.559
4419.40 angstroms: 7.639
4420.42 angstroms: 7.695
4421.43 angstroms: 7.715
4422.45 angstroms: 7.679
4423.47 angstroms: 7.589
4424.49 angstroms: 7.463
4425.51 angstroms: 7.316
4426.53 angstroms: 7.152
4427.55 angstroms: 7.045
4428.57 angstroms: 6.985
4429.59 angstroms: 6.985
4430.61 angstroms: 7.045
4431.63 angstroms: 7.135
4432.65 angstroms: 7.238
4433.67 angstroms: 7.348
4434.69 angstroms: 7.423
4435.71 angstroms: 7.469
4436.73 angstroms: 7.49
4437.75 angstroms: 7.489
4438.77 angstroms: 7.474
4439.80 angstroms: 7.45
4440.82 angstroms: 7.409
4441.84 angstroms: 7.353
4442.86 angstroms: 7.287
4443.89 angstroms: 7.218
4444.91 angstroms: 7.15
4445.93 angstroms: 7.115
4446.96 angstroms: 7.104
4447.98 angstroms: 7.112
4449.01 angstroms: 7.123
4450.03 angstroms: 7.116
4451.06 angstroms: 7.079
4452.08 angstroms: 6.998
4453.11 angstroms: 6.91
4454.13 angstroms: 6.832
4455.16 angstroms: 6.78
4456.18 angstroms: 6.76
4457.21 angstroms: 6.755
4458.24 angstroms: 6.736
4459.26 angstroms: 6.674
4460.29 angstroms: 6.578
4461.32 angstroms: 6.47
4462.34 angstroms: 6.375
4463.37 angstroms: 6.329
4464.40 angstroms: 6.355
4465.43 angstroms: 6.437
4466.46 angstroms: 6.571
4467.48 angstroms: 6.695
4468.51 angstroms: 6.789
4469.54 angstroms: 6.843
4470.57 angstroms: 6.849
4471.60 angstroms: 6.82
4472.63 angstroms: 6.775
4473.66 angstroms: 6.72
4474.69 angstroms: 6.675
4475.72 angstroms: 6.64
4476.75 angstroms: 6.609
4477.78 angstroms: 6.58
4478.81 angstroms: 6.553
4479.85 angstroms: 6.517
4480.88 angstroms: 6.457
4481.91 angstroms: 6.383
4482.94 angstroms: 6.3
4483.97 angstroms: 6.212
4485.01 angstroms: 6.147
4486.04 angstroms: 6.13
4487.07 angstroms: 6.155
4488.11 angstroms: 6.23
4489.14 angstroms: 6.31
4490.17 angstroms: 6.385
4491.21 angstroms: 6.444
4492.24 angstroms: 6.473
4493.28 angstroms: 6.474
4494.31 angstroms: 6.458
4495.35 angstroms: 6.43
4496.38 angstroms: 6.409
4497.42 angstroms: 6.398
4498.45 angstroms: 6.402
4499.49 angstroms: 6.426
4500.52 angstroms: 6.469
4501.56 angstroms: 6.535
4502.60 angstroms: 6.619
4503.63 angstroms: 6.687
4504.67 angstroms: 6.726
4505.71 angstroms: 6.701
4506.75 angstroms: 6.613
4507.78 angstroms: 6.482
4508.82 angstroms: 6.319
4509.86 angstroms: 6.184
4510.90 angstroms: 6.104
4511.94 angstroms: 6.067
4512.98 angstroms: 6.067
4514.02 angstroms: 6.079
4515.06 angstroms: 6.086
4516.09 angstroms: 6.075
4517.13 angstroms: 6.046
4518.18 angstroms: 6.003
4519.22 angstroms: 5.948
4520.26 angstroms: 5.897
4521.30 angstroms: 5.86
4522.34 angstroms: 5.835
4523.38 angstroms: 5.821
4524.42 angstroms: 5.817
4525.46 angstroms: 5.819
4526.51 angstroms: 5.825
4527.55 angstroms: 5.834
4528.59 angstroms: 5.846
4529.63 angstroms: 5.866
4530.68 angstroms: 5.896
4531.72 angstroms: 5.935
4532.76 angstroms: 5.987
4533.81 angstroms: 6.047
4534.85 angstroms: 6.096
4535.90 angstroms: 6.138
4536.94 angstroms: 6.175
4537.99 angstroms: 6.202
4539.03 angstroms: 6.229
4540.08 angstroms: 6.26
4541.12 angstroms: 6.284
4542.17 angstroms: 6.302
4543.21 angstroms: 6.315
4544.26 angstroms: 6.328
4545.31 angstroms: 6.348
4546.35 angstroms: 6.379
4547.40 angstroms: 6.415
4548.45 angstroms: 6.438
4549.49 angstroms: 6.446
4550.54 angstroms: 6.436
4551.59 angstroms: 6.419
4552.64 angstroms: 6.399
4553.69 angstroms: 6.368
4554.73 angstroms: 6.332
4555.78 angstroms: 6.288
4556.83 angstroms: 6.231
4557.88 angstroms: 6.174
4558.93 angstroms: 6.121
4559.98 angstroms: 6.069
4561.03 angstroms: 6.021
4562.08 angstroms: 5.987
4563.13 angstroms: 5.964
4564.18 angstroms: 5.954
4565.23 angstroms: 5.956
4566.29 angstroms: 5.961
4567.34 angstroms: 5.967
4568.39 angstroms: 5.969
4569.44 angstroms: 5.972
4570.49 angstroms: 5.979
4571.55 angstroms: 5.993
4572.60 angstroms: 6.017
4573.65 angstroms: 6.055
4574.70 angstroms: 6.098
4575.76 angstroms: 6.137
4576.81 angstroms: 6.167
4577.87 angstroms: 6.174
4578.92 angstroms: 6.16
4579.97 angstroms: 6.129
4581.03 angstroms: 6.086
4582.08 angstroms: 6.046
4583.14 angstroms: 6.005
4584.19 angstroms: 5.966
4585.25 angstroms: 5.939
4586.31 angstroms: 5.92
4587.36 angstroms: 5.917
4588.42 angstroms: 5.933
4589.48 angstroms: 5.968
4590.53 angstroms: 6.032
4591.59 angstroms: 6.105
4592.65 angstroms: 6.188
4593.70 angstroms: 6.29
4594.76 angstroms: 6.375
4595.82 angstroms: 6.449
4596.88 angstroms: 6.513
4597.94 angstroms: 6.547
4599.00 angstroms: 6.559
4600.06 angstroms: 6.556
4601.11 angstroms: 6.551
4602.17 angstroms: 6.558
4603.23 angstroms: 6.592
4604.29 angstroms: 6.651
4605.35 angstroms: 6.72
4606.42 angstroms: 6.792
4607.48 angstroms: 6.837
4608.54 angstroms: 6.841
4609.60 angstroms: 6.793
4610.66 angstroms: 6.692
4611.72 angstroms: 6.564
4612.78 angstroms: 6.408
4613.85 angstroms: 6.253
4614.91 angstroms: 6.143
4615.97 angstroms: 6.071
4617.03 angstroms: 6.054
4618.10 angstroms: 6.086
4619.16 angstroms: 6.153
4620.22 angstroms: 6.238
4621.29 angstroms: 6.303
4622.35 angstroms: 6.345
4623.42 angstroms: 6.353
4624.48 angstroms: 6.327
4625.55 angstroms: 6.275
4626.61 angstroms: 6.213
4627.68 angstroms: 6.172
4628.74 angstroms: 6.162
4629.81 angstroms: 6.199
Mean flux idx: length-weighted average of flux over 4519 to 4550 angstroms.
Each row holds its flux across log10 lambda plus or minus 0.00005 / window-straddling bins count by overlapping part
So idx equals 6.09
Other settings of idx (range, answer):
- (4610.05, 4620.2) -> 6.28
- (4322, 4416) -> 8.22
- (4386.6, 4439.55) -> 7.46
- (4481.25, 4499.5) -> 6.34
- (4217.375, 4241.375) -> 8.02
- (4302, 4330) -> 11.1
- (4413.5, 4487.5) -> 6.97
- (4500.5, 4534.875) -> 6.12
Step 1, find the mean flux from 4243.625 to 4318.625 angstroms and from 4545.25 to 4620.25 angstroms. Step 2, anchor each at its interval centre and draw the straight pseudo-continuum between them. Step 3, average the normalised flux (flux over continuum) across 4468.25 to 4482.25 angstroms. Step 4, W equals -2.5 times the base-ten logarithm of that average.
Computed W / 0.133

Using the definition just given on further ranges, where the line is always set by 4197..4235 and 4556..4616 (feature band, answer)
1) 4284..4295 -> -0.23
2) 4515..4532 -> 0.11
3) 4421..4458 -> -0.04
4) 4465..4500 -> 0.04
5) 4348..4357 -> -0.15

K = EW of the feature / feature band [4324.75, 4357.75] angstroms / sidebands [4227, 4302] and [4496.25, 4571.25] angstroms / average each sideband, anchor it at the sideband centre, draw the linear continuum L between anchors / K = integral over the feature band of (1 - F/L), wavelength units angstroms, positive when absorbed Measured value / -2.7 angstroms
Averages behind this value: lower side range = 8.98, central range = 8.85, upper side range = 6.17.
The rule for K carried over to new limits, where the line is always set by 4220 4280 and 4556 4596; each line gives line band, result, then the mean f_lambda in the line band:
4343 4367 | -1.9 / 8.39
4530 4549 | 0.4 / 6.21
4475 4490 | 0.9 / 6.38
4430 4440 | -0.3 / 7.35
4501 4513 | 0.3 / 6.44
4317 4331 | -3.6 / 10.1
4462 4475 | 0.5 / 6.63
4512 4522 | 0.8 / 6.01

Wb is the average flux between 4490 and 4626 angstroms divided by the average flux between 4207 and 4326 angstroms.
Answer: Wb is 0.67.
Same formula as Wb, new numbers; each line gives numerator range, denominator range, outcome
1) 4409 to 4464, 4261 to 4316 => 0.71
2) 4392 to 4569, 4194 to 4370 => 0.74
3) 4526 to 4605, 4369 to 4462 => 0.83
